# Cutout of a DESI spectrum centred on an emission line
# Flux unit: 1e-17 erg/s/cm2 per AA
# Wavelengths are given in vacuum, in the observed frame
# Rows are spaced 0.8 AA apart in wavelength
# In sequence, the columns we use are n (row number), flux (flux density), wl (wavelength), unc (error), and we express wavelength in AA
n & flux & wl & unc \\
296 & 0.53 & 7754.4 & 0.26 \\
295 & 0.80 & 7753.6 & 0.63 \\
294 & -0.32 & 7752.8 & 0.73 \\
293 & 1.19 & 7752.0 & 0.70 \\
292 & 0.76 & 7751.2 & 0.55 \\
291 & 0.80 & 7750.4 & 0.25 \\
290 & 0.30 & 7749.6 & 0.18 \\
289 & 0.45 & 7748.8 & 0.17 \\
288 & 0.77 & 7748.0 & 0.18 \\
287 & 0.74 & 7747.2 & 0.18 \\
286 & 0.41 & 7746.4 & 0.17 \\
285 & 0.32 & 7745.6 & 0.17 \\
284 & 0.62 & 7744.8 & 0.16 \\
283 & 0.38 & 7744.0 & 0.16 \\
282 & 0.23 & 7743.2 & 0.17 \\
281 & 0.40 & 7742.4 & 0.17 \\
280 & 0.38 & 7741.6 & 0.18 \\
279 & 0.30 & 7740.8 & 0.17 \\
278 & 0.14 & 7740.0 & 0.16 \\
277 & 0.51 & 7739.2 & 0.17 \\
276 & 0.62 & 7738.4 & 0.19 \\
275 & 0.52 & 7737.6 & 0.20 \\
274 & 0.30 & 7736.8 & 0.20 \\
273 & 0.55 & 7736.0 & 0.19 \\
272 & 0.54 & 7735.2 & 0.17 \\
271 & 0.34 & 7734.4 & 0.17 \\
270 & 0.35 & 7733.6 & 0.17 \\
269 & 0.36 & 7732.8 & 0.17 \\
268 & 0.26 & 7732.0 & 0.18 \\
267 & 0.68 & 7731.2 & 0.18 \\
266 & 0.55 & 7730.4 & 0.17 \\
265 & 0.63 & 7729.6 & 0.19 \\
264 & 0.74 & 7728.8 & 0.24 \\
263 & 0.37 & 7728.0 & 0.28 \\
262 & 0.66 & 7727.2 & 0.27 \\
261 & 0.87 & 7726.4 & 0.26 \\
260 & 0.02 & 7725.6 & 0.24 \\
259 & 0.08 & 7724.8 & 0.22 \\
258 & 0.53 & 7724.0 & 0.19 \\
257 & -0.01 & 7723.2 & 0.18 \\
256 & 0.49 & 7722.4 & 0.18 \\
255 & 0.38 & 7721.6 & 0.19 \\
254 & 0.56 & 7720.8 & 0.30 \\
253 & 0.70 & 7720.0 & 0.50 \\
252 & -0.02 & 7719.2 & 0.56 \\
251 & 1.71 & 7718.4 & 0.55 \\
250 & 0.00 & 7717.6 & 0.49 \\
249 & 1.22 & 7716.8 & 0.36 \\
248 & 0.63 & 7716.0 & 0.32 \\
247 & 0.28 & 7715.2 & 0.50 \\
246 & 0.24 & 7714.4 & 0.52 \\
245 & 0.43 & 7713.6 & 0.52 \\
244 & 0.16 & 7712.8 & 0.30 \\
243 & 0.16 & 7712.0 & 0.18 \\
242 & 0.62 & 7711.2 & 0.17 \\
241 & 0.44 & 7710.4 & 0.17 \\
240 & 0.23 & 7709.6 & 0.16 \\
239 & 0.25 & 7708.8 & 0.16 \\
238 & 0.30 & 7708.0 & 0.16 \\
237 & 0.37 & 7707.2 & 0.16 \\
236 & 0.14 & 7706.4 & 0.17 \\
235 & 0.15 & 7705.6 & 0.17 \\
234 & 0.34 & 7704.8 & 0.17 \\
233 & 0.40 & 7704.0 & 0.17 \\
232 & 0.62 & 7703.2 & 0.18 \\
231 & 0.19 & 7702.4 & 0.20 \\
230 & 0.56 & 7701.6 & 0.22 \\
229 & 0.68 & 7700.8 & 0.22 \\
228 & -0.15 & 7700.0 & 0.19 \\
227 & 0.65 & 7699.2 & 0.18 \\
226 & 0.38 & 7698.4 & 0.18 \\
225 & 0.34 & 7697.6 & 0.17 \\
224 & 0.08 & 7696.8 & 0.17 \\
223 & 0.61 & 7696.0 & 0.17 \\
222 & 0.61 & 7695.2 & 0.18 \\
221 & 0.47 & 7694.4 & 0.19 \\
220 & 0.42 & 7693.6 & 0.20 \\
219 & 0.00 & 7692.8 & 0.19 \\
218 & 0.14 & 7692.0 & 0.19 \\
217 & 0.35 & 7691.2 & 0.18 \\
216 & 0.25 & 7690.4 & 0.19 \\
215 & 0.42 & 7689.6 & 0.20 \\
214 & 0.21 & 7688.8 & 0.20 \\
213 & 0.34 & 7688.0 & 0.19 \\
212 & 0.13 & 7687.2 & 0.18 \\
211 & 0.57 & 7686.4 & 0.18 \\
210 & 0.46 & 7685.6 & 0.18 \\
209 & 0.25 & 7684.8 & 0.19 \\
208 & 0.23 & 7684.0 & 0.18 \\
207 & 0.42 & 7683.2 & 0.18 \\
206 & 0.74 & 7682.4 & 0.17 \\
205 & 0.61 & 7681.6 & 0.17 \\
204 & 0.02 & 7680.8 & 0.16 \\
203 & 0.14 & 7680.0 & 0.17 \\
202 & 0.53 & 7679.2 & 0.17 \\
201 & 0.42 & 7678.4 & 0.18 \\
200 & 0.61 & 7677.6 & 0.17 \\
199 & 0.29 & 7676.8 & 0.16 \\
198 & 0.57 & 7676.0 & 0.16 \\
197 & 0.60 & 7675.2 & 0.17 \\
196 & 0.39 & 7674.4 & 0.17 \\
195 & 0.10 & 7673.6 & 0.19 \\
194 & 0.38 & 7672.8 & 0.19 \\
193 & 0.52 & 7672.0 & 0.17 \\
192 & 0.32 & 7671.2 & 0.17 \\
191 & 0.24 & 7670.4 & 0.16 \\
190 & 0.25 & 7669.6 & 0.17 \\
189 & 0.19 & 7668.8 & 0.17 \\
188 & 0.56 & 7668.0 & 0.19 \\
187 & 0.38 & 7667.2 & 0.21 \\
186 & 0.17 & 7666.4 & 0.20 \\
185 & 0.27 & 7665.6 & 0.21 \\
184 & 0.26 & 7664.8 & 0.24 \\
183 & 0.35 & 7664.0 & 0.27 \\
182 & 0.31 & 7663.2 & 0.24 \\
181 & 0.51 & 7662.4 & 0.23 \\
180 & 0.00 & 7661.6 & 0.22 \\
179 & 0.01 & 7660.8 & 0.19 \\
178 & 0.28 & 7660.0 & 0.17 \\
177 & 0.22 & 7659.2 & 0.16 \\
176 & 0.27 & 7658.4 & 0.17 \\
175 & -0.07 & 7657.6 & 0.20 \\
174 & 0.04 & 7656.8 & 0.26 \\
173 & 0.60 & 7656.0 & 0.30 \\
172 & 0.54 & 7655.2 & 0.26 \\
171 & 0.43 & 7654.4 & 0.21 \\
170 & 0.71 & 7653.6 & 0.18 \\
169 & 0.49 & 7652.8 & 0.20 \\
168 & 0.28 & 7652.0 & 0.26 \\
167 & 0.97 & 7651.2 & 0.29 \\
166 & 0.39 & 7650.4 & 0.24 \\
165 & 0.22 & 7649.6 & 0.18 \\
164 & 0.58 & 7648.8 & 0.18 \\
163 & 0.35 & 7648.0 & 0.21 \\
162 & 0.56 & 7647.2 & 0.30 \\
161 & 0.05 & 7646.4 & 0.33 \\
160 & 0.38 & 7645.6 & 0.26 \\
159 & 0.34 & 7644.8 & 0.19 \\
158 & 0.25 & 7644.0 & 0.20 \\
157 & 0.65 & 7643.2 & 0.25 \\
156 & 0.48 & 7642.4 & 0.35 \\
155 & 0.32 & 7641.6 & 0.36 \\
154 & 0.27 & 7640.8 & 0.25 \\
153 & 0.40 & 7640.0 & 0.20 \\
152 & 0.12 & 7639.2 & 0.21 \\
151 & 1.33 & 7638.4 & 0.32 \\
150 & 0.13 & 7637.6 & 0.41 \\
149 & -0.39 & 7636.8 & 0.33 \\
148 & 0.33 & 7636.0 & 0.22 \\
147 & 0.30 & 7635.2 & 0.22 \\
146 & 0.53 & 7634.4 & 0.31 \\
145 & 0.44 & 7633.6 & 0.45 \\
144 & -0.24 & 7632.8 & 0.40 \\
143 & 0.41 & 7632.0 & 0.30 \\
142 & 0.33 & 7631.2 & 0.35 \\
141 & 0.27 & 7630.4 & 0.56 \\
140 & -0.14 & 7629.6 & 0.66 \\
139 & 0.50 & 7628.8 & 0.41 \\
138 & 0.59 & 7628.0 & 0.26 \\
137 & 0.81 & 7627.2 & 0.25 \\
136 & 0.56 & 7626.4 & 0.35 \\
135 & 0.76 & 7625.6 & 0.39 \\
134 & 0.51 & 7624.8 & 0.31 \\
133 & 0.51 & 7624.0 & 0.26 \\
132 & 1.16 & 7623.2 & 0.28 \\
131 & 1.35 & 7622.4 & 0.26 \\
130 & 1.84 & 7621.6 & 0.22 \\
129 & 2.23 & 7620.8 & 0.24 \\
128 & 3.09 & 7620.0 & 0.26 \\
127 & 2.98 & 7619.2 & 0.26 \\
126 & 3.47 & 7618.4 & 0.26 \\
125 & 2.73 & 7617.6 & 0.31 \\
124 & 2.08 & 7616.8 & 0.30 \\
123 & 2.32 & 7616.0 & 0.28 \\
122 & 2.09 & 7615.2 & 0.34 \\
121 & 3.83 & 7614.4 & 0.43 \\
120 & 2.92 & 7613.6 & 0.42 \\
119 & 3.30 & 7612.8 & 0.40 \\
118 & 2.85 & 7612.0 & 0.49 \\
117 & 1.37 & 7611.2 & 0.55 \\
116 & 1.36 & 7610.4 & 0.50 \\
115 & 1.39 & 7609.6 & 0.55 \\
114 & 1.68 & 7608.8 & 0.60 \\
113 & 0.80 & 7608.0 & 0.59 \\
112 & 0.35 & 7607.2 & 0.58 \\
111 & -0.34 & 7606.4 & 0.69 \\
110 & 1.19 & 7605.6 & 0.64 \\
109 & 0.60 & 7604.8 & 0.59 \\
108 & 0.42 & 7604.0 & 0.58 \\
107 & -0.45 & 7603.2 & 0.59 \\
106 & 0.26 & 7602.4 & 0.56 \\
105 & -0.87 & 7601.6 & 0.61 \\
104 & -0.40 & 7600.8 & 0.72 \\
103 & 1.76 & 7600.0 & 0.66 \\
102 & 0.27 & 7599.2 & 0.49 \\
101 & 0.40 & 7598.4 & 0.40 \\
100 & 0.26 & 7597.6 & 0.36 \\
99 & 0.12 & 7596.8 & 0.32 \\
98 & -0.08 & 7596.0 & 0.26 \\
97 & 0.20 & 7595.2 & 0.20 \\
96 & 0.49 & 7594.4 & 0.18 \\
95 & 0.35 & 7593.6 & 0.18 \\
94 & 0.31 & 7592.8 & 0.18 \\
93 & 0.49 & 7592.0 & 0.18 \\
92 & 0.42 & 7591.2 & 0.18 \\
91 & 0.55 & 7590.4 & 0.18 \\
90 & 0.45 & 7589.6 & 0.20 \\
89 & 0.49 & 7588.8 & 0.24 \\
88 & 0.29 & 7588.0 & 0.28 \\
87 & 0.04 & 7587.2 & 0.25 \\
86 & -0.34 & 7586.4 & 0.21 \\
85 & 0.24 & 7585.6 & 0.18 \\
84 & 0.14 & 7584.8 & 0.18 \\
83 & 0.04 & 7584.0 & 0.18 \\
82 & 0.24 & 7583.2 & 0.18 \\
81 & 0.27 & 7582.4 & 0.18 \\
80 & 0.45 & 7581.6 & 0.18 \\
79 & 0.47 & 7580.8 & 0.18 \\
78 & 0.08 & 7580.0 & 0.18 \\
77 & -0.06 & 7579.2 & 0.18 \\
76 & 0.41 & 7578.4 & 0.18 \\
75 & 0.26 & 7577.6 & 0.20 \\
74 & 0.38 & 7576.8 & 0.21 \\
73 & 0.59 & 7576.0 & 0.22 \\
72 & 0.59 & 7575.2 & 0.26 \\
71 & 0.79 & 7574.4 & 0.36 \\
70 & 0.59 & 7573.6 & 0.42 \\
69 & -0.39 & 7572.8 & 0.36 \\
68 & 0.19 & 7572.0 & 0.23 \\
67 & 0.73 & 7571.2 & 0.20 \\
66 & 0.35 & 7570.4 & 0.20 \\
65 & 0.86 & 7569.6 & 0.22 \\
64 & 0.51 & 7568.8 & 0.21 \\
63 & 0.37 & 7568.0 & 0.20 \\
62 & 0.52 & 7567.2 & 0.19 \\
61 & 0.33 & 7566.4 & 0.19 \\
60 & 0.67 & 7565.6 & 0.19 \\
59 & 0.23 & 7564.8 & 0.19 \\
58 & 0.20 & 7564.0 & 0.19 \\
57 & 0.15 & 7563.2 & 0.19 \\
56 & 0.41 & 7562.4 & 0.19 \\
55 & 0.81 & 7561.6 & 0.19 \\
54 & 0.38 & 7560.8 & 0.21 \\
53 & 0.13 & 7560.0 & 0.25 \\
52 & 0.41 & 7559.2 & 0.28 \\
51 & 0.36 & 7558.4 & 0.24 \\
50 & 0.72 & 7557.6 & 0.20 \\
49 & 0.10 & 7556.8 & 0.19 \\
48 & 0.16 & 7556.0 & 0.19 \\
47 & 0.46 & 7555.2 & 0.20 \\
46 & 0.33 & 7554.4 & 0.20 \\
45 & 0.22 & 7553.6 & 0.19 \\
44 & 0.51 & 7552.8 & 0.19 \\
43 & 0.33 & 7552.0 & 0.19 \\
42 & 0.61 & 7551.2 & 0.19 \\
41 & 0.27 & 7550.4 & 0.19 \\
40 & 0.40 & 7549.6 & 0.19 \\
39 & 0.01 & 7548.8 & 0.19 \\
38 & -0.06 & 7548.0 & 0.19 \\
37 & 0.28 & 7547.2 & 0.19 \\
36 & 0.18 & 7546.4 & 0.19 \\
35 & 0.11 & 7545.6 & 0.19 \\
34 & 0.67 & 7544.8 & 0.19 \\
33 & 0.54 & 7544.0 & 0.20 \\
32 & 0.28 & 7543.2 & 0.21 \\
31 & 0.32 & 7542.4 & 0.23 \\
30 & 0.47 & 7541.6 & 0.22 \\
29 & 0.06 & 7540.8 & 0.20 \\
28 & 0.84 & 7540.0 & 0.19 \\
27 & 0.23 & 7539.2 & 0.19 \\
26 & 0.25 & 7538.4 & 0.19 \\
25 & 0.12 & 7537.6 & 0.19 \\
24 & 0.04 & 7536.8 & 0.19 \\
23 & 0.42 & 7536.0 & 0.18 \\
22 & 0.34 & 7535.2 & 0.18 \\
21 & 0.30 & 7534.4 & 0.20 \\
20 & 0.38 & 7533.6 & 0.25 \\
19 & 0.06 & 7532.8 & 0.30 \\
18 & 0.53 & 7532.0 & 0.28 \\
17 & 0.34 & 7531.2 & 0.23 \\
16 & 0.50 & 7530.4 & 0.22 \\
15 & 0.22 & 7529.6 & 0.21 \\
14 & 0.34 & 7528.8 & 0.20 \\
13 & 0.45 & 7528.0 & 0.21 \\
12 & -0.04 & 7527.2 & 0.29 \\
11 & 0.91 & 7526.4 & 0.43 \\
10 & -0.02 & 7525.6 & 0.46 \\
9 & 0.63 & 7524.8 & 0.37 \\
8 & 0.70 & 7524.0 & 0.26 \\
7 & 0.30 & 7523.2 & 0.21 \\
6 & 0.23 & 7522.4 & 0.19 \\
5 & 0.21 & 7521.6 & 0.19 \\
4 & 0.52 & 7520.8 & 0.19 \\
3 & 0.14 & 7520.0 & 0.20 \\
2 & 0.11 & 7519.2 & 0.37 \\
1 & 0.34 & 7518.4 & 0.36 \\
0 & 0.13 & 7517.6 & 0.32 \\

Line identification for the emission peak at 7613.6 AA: [O II] 3727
